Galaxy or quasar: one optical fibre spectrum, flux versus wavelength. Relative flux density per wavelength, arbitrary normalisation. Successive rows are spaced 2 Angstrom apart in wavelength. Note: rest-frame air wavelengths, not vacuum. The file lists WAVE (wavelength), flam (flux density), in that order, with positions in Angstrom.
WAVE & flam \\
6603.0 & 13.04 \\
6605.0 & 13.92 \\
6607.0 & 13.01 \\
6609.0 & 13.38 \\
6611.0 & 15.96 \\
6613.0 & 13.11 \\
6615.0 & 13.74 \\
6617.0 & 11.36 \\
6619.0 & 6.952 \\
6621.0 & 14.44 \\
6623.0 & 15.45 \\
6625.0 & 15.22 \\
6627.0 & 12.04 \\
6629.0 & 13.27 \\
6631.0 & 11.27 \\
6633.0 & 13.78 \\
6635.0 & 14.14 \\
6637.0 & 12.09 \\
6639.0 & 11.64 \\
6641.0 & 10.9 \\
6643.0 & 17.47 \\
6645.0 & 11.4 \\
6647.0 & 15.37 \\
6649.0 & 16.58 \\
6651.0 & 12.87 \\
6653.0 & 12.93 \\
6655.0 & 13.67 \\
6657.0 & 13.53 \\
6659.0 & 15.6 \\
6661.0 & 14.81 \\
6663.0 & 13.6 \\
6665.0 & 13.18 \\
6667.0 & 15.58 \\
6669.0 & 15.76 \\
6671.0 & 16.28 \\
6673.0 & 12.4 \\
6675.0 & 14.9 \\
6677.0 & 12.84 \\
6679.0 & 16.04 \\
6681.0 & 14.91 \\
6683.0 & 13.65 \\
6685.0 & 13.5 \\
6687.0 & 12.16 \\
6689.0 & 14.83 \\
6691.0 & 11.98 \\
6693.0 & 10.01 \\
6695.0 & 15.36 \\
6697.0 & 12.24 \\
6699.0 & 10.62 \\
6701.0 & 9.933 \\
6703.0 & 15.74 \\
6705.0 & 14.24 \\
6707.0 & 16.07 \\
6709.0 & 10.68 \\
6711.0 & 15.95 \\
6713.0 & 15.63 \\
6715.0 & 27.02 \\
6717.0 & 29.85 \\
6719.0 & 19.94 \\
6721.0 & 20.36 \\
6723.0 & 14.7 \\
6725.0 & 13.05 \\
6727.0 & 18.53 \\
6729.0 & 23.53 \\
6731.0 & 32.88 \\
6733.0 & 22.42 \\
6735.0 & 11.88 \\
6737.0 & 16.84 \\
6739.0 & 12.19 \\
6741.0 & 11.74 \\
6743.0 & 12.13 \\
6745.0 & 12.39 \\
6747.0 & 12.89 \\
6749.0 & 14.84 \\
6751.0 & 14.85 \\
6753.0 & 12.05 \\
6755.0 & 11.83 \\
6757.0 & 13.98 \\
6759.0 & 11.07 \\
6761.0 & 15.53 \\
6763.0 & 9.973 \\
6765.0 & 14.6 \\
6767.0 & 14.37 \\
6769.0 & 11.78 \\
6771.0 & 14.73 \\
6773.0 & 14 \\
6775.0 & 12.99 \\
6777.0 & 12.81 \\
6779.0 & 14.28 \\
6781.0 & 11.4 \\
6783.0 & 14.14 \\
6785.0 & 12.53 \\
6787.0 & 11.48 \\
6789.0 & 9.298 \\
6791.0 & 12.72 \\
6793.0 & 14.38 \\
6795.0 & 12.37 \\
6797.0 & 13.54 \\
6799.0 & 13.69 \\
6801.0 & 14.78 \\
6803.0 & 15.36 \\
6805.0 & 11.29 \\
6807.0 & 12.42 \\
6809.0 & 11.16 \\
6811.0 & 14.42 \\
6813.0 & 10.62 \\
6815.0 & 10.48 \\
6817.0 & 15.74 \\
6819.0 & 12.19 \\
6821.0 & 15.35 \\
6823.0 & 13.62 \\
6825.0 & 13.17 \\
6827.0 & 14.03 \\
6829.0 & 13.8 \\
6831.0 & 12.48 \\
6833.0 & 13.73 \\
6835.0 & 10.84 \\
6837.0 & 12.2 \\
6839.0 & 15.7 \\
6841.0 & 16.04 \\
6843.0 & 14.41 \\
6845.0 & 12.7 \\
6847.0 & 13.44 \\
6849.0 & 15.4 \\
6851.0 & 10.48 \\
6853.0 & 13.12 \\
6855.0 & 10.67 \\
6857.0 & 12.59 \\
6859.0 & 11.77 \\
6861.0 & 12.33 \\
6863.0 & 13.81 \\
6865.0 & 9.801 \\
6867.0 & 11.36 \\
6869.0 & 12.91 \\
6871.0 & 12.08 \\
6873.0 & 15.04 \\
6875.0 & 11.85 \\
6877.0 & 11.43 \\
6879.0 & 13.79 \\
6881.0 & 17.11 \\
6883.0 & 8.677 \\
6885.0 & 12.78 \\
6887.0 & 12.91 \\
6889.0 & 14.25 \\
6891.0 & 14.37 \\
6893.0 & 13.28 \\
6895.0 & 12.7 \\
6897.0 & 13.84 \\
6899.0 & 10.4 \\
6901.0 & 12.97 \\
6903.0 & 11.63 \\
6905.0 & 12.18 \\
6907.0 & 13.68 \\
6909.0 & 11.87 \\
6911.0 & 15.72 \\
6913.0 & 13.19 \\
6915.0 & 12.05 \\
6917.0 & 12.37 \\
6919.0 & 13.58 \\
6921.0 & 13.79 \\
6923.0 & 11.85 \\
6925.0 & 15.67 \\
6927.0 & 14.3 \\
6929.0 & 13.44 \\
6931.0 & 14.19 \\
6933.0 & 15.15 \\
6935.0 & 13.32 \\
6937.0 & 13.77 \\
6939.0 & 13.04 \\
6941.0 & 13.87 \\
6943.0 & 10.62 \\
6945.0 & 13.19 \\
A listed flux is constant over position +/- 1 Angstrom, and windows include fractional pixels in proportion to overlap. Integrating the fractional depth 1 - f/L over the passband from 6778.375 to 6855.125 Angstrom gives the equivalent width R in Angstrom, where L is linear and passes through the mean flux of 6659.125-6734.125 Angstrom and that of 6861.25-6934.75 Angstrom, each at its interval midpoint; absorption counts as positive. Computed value 6.3 Angstrom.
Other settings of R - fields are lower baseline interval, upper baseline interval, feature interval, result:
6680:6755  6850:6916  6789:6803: 0.80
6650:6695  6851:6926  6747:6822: 1.45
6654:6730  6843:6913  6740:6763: 2.56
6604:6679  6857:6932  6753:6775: 0.31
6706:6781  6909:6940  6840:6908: 6.71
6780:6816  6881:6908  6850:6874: 1.00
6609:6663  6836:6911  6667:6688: -1.50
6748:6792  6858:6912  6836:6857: -0.89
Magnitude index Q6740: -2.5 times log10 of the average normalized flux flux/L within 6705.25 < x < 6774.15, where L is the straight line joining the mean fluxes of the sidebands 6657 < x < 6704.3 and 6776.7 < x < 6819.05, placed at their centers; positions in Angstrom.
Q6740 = -0.20 mag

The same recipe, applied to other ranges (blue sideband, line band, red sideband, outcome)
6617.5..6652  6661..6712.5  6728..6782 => 0.004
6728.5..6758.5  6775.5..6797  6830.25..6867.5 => 0.148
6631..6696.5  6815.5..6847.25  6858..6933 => -0.037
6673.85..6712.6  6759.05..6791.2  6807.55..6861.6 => 0.031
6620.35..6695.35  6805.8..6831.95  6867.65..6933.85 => 0.030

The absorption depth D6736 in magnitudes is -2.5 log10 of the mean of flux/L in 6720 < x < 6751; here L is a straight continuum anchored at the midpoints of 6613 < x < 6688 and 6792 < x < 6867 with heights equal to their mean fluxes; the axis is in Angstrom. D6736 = -0.24 mag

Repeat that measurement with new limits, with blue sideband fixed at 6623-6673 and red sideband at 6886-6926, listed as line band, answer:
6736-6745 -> 0.04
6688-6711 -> 0.06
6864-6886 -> 0.06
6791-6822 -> 0.02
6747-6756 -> 0.02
